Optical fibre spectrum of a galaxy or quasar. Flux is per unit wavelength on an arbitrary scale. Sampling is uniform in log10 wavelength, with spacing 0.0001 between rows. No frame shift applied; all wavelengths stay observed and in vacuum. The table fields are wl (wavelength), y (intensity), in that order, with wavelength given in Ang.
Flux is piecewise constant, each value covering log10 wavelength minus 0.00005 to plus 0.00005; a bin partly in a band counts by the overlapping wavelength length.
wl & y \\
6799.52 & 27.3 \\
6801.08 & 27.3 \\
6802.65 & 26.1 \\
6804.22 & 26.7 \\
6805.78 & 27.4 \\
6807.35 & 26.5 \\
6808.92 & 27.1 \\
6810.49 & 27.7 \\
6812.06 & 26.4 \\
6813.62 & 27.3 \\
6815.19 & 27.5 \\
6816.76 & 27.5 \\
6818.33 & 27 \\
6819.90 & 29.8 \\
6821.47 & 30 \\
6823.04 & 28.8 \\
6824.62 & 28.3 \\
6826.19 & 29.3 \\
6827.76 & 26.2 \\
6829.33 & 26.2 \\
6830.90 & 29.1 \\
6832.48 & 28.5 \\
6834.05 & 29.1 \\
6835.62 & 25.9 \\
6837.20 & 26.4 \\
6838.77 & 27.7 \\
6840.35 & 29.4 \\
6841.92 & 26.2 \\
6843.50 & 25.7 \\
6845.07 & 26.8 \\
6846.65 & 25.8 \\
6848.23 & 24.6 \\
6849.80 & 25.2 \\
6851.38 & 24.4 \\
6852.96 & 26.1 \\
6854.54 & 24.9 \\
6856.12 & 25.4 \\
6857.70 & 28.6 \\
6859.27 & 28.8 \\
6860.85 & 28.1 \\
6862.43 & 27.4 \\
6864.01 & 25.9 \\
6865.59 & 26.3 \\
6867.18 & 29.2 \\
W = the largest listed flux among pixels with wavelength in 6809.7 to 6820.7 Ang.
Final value 29.8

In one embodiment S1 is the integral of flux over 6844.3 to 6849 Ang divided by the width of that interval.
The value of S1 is 25.7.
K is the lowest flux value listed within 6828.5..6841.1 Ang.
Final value 25.9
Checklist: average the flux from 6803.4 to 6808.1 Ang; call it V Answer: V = 26.9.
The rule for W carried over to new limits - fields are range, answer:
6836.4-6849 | 29.4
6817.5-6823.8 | 30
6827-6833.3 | 29.1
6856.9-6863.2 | 28.8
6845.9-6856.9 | 26.1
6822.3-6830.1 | 29.3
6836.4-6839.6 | 27.7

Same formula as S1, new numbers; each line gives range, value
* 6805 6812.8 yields 27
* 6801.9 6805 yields 26.4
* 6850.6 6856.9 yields 25.2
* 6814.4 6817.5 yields 27.5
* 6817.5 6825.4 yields 28.7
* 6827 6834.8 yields 27.8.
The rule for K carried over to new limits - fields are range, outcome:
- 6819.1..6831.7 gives 26.2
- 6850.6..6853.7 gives 24.4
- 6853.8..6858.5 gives 24.9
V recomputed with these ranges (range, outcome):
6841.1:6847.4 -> 26.2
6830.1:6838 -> 27.8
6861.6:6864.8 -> 26.7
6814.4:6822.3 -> 28.4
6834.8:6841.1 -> 27.3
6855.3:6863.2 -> 27.7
